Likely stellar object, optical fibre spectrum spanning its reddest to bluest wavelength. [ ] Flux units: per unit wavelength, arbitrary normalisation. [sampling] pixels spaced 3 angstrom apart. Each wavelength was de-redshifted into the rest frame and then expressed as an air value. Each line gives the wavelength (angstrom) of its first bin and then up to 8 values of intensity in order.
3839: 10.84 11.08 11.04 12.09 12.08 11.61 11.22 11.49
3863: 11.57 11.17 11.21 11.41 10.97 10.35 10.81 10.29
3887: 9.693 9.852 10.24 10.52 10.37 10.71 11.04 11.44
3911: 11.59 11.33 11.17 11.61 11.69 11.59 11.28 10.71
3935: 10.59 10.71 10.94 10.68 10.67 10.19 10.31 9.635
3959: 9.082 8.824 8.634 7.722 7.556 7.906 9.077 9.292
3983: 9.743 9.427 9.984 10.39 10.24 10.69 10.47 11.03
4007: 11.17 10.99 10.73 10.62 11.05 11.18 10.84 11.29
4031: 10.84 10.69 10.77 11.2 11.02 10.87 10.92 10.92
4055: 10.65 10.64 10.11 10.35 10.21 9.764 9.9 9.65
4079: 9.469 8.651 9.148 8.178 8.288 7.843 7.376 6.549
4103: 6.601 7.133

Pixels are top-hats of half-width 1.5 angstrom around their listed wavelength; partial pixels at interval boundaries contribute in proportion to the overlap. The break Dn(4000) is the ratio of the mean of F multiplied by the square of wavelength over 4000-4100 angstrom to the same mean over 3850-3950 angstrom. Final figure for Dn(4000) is 1.00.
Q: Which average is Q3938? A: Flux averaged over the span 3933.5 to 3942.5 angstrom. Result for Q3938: 10.7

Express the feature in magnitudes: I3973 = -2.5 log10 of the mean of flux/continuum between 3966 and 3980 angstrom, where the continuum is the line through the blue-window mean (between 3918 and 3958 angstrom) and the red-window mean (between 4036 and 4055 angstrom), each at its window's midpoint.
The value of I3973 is 0.30 mag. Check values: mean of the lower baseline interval 10.8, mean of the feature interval 8.22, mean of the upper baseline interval 10.9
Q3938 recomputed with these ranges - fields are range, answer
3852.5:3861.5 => 11.4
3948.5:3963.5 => 9.61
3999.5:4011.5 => 10.9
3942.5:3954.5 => 10.5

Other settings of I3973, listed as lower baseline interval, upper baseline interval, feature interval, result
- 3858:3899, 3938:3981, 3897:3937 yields -0.11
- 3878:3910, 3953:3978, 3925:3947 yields -0.16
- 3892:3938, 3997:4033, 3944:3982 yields 0.20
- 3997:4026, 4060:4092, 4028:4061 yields -0.07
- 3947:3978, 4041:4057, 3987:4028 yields -0.08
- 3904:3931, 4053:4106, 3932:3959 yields 0.06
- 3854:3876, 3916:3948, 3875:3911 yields 0.07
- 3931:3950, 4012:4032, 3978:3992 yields 0.12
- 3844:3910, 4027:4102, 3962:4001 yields 0.12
